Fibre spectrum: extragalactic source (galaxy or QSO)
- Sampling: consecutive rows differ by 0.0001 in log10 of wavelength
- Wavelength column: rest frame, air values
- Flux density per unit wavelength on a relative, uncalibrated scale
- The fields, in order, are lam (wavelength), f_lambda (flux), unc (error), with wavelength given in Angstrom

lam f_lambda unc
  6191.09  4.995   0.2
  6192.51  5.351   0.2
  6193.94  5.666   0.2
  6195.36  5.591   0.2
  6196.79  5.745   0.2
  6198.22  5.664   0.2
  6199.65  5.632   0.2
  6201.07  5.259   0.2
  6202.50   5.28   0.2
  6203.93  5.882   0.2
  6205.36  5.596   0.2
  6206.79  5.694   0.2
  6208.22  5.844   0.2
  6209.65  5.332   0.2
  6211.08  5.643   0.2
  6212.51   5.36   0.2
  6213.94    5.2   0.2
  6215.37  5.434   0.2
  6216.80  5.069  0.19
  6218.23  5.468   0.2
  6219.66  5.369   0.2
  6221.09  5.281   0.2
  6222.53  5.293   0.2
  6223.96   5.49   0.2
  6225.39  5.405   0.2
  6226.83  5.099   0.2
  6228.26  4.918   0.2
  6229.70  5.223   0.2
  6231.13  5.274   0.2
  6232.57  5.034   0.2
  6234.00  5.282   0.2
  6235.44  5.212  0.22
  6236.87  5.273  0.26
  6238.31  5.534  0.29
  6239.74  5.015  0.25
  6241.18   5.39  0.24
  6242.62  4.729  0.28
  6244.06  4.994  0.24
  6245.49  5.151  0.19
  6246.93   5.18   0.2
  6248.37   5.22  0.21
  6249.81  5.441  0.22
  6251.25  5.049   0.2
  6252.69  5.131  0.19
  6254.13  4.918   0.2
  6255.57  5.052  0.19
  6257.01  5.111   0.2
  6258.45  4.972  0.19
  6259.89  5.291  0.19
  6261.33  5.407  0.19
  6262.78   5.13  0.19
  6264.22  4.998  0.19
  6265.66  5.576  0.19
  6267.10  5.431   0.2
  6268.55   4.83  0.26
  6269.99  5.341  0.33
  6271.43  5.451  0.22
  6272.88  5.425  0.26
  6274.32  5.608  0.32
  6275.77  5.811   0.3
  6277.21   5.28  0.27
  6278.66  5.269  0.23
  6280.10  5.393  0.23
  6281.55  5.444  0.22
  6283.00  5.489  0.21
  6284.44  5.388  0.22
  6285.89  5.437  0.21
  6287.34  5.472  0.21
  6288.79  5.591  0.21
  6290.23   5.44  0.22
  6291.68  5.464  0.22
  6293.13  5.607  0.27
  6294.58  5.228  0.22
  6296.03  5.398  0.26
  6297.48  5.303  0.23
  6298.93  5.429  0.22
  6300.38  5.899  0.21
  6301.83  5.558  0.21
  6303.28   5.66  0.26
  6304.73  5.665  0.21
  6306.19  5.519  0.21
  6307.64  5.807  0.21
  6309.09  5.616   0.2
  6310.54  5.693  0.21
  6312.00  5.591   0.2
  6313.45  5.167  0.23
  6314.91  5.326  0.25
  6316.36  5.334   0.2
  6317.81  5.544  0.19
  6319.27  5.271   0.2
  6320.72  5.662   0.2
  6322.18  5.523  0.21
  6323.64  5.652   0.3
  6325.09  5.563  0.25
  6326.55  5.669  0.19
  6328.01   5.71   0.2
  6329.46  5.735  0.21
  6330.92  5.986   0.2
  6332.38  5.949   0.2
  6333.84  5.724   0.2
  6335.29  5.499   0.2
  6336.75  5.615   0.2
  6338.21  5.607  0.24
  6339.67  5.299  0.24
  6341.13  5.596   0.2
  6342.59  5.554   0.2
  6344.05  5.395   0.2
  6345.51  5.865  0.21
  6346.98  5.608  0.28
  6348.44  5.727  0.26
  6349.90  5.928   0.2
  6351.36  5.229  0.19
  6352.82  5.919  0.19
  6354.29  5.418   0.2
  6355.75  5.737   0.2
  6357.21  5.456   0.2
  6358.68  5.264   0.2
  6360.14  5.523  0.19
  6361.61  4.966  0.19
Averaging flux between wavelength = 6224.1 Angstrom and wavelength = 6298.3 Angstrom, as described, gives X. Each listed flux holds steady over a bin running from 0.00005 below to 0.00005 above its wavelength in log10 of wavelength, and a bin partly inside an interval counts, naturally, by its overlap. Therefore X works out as 5.28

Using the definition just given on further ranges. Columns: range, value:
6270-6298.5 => 5.44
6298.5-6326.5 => 5.56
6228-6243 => 5.19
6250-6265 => 5.12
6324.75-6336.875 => 5.73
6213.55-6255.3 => 5.21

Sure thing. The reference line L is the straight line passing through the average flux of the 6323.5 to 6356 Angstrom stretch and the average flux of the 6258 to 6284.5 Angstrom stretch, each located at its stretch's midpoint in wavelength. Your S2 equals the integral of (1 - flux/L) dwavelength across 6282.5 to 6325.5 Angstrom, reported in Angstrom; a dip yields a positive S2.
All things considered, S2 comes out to -0.14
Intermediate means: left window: 5.35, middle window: 5.51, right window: 5.65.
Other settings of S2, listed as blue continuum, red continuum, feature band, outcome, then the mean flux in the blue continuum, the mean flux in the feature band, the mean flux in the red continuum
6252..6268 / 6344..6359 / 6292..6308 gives -0.52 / 5.18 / 5.54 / 5.61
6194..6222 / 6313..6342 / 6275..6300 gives 0.47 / 5.49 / 5.44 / 5.58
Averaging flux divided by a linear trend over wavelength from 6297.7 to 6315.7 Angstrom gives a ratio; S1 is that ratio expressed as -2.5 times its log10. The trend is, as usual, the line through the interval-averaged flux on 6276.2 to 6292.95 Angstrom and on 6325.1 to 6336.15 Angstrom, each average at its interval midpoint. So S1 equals 0.00 mag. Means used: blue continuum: 5.44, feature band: 5.57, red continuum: 5.74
